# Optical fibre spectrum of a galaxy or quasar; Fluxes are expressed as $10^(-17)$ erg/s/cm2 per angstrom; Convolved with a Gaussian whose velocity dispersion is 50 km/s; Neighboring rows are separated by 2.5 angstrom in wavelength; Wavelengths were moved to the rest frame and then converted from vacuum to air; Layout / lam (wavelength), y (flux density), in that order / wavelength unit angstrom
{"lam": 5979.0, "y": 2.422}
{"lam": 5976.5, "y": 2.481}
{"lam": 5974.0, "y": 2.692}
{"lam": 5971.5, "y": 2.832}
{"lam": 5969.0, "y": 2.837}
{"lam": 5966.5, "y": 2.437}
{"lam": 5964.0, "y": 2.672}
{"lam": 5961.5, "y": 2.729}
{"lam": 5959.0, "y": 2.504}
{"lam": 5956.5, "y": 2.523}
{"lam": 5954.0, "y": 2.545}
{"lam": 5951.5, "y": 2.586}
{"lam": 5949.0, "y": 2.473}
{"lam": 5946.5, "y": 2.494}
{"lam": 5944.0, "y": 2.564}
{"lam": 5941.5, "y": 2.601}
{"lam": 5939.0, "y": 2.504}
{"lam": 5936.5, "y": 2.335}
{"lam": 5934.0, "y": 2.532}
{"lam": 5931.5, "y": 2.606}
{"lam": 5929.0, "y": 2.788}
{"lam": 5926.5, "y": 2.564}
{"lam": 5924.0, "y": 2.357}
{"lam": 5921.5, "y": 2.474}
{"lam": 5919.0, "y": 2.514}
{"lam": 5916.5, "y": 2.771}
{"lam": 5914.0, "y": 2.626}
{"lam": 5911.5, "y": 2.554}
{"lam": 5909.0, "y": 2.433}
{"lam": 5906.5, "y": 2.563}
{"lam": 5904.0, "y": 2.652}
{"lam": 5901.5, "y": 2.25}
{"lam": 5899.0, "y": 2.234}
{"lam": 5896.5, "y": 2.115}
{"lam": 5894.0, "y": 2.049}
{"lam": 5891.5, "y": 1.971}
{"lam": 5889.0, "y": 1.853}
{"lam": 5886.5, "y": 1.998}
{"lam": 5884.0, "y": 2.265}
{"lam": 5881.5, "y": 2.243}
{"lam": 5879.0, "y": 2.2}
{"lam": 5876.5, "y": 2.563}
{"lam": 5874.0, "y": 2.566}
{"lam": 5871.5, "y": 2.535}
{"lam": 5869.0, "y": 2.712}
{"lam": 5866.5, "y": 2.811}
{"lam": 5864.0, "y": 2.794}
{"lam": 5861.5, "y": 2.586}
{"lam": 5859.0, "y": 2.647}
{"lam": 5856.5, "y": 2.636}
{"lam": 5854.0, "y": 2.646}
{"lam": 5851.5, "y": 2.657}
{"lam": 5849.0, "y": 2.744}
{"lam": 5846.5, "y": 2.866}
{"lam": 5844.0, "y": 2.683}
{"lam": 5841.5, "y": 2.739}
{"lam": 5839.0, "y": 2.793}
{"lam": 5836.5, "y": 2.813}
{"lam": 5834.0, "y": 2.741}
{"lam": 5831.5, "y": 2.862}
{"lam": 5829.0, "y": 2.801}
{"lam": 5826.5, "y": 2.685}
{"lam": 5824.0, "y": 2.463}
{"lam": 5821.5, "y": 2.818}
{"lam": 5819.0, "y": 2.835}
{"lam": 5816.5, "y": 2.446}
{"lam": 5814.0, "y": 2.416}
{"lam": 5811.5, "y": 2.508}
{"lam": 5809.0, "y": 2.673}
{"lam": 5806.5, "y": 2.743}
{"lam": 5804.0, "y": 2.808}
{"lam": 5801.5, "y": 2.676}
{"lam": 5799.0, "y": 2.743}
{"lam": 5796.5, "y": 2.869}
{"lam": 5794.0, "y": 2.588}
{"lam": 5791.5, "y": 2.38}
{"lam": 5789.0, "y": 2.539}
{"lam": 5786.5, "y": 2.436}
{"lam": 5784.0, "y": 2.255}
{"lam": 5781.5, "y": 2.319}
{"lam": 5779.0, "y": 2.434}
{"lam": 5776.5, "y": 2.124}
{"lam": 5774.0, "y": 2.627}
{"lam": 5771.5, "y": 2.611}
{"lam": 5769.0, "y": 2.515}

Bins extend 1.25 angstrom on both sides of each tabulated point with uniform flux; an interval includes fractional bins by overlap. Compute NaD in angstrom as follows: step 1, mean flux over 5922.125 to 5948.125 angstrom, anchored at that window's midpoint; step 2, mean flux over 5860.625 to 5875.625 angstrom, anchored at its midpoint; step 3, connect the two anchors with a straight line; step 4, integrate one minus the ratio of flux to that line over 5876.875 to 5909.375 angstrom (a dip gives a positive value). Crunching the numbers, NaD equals 4.90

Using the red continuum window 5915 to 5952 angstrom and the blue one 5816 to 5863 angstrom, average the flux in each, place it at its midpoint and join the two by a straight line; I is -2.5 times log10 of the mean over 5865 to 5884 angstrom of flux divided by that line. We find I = 0.061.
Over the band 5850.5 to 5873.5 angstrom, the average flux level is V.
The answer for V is 2.67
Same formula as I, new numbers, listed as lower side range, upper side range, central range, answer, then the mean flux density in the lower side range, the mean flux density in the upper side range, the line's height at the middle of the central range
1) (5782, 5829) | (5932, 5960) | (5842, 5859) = -0.05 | 2.61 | 2.52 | 2.58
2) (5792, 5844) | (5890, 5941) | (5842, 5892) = 0.03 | 2.7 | 2.44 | 2.57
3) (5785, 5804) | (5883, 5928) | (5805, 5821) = -0.02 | 2.61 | 2.35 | 2.57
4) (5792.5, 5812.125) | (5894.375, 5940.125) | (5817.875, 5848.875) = -0.05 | 2.7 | 2.48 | 2.64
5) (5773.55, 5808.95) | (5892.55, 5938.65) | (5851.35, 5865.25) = -0.07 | 2.54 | 2.47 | 2.5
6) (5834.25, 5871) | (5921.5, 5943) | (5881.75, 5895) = 0.28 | 2.72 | 2.53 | 2.64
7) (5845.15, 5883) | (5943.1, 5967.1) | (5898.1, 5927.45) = 0.03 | 2.61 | 2.56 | 2.58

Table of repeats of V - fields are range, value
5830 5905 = 2.51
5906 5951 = 2.54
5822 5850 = 2.75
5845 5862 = 2.69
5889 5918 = 2.36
